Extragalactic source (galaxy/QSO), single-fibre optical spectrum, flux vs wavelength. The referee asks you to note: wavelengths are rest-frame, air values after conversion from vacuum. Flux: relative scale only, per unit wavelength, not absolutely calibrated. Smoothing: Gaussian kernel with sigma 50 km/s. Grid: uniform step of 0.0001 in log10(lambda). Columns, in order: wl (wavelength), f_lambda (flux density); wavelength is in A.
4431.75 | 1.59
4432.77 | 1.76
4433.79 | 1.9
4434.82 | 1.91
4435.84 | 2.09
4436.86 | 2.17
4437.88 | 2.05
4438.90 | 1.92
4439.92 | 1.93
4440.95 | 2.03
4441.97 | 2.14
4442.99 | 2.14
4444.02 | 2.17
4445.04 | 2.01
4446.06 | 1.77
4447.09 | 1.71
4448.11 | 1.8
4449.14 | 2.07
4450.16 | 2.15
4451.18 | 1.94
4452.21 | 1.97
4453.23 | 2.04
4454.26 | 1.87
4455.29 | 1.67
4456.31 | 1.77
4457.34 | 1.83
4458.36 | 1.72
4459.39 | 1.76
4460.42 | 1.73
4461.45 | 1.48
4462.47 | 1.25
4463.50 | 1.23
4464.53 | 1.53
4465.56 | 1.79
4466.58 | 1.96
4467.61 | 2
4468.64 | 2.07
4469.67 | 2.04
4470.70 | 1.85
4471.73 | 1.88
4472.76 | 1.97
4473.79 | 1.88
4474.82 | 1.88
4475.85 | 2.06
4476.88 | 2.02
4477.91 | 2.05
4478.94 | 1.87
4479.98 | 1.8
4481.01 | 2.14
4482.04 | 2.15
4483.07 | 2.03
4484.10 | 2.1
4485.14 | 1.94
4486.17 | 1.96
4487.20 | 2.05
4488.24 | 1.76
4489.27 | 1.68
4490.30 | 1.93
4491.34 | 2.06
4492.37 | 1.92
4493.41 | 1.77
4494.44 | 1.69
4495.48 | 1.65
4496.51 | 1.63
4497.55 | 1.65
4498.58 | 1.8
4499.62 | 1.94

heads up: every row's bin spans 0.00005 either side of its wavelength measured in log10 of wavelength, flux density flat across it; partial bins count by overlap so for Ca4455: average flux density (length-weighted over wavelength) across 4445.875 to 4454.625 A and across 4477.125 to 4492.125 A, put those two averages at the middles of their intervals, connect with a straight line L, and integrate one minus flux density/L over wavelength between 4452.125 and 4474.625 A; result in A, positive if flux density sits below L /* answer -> 1.9 A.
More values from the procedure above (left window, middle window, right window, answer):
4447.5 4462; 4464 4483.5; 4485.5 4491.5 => -0.74 A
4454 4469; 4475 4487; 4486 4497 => -1.52 A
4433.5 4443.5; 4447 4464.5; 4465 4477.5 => 2.03 A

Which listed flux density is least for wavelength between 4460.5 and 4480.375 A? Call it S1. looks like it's 1.23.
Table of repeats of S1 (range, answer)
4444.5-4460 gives 1.67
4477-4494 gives 1.68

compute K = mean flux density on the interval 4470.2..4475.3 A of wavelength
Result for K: 1.89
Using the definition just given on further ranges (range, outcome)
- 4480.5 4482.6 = 2.15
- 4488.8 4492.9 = 1.9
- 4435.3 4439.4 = 2.06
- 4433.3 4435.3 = 1.9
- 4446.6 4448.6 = 1.76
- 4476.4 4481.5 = 1.97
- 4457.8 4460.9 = 1.74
